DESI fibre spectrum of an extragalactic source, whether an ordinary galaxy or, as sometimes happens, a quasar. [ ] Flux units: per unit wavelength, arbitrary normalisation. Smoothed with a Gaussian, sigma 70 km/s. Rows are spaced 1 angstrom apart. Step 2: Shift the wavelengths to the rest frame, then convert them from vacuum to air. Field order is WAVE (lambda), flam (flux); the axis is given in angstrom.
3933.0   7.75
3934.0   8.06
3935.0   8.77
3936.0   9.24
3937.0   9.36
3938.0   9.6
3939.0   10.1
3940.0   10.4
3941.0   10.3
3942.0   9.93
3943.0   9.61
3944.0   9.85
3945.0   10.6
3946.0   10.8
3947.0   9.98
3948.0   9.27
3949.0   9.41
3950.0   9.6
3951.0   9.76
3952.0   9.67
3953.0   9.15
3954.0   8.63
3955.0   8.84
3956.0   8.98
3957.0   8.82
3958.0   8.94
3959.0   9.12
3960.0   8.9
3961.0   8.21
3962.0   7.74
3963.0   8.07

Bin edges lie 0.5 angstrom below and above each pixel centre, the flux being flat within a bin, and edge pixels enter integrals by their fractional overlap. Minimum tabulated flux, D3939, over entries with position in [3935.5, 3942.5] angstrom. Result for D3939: 9.24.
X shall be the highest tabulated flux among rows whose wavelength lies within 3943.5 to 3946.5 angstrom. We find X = 10.8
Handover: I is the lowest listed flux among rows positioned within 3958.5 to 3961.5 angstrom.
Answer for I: 8.21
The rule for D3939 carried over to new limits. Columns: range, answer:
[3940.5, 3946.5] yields 9.61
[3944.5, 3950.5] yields 9.27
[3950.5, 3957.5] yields 8.63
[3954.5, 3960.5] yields 8.82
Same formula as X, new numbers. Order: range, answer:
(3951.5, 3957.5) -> 9.67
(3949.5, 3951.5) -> 9.76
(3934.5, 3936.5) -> 9.24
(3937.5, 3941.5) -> 10.4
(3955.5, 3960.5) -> 9.12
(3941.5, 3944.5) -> 9.93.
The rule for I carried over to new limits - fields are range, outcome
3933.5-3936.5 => 8.06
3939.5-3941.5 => 10.3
